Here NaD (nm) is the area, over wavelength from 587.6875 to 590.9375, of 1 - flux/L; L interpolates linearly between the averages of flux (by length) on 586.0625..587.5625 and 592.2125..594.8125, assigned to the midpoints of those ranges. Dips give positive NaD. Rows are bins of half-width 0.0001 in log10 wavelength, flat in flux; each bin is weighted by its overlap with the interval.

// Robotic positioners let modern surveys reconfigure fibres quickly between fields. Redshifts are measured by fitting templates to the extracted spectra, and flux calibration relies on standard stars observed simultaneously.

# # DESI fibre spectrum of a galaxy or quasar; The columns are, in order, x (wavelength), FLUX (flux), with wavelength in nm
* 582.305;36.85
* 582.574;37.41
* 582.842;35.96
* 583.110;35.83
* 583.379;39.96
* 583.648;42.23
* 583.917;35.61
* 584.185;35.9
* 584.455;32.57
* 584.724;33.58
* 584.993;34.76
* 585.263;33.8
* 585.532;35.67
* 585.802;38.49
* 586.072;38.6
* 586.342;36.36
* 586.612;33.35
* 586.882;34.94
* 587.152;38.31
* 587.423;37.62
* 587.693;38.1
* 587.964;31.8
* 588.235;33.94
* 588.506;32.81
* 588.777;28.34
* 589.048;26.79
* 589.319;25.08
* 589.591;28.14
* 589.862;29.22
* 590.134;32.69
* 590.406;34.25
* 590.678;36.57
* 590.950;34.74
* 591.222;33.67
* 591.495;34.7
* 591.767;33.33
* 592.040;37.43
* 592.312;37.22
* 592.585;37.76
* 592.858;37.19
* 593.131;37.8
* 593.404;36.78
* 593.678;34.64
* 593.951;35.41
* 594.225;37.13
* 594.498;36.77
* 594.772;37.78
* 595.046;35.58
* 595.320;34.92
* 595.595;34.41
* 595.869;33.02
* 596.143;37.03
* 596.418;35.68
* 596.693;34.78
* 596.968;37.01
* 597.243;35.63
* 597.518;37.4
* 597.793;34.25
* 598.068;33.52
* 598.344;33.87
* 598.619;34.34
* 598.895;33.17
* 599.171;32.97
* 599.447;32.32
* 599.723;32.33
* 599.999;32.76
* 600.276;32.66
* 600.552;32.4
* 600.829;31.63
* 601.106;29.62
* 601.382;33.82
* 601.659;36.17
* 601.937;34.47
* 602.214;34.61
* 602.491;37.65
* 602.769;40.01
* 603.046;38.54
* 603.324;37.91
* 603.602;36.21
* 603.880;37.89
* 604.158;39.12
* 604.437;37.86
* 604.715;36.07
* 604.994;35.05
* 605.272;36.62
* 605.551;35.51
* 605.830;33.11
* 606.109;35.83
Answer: 0.46 nm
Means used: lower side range 36.4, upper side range 36.8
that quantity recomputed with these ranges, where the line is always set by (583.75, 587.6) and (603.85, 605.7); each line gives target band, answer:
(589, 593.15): 0.29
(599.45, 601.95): 0.26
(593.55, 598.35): 0.10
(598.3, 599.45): 0.10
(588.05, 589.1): 0.15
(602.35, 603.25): -0.05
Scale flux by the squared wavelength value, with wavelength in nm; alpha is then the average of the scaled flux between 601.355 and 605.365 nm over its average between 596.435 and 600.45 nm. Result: 1.10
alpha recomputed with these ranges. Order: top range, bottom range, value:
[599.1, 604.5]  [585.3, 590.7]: 1.10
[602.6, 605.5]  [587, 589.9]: 1.24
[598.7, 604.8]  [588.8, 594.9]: 1.06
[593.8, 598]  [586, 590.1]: 1.12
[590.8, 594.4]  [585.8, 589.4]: 1.08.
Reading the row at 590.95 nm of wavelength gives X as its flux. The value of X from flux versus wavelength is 34.74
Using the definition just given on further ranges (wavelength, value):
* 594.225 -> 37.13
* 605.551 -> 35.51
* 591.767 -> 33.33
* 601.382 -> 33.82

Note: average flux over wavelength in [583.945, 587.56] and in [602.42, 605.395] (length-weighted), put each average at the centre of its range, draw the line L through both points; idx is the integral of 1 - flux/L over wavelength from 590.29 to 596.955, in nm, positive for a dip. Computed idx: 0.13 nm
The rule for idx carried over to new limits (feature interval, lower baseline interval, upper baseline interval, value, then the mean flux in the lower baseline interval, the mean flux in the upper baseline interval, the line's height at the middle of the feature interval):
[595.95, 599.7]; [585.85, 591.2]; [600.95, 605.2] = 0.06 nm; 33.3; 36.3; 35.2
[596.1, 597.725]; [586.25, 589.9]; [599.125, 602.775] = -0.14 nm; 32.5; 33.6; 33.3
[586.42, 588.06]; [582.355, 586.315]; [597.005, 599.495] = 0.01 nm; 36.5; 34.3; 36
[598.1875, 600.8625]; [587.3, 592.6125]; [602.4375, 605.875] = 0.22 nm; 33.1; 37.1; 35.8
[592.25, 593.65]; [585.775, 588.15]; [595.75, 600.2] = -0.08 nm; 36.2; 34.4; 35.2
